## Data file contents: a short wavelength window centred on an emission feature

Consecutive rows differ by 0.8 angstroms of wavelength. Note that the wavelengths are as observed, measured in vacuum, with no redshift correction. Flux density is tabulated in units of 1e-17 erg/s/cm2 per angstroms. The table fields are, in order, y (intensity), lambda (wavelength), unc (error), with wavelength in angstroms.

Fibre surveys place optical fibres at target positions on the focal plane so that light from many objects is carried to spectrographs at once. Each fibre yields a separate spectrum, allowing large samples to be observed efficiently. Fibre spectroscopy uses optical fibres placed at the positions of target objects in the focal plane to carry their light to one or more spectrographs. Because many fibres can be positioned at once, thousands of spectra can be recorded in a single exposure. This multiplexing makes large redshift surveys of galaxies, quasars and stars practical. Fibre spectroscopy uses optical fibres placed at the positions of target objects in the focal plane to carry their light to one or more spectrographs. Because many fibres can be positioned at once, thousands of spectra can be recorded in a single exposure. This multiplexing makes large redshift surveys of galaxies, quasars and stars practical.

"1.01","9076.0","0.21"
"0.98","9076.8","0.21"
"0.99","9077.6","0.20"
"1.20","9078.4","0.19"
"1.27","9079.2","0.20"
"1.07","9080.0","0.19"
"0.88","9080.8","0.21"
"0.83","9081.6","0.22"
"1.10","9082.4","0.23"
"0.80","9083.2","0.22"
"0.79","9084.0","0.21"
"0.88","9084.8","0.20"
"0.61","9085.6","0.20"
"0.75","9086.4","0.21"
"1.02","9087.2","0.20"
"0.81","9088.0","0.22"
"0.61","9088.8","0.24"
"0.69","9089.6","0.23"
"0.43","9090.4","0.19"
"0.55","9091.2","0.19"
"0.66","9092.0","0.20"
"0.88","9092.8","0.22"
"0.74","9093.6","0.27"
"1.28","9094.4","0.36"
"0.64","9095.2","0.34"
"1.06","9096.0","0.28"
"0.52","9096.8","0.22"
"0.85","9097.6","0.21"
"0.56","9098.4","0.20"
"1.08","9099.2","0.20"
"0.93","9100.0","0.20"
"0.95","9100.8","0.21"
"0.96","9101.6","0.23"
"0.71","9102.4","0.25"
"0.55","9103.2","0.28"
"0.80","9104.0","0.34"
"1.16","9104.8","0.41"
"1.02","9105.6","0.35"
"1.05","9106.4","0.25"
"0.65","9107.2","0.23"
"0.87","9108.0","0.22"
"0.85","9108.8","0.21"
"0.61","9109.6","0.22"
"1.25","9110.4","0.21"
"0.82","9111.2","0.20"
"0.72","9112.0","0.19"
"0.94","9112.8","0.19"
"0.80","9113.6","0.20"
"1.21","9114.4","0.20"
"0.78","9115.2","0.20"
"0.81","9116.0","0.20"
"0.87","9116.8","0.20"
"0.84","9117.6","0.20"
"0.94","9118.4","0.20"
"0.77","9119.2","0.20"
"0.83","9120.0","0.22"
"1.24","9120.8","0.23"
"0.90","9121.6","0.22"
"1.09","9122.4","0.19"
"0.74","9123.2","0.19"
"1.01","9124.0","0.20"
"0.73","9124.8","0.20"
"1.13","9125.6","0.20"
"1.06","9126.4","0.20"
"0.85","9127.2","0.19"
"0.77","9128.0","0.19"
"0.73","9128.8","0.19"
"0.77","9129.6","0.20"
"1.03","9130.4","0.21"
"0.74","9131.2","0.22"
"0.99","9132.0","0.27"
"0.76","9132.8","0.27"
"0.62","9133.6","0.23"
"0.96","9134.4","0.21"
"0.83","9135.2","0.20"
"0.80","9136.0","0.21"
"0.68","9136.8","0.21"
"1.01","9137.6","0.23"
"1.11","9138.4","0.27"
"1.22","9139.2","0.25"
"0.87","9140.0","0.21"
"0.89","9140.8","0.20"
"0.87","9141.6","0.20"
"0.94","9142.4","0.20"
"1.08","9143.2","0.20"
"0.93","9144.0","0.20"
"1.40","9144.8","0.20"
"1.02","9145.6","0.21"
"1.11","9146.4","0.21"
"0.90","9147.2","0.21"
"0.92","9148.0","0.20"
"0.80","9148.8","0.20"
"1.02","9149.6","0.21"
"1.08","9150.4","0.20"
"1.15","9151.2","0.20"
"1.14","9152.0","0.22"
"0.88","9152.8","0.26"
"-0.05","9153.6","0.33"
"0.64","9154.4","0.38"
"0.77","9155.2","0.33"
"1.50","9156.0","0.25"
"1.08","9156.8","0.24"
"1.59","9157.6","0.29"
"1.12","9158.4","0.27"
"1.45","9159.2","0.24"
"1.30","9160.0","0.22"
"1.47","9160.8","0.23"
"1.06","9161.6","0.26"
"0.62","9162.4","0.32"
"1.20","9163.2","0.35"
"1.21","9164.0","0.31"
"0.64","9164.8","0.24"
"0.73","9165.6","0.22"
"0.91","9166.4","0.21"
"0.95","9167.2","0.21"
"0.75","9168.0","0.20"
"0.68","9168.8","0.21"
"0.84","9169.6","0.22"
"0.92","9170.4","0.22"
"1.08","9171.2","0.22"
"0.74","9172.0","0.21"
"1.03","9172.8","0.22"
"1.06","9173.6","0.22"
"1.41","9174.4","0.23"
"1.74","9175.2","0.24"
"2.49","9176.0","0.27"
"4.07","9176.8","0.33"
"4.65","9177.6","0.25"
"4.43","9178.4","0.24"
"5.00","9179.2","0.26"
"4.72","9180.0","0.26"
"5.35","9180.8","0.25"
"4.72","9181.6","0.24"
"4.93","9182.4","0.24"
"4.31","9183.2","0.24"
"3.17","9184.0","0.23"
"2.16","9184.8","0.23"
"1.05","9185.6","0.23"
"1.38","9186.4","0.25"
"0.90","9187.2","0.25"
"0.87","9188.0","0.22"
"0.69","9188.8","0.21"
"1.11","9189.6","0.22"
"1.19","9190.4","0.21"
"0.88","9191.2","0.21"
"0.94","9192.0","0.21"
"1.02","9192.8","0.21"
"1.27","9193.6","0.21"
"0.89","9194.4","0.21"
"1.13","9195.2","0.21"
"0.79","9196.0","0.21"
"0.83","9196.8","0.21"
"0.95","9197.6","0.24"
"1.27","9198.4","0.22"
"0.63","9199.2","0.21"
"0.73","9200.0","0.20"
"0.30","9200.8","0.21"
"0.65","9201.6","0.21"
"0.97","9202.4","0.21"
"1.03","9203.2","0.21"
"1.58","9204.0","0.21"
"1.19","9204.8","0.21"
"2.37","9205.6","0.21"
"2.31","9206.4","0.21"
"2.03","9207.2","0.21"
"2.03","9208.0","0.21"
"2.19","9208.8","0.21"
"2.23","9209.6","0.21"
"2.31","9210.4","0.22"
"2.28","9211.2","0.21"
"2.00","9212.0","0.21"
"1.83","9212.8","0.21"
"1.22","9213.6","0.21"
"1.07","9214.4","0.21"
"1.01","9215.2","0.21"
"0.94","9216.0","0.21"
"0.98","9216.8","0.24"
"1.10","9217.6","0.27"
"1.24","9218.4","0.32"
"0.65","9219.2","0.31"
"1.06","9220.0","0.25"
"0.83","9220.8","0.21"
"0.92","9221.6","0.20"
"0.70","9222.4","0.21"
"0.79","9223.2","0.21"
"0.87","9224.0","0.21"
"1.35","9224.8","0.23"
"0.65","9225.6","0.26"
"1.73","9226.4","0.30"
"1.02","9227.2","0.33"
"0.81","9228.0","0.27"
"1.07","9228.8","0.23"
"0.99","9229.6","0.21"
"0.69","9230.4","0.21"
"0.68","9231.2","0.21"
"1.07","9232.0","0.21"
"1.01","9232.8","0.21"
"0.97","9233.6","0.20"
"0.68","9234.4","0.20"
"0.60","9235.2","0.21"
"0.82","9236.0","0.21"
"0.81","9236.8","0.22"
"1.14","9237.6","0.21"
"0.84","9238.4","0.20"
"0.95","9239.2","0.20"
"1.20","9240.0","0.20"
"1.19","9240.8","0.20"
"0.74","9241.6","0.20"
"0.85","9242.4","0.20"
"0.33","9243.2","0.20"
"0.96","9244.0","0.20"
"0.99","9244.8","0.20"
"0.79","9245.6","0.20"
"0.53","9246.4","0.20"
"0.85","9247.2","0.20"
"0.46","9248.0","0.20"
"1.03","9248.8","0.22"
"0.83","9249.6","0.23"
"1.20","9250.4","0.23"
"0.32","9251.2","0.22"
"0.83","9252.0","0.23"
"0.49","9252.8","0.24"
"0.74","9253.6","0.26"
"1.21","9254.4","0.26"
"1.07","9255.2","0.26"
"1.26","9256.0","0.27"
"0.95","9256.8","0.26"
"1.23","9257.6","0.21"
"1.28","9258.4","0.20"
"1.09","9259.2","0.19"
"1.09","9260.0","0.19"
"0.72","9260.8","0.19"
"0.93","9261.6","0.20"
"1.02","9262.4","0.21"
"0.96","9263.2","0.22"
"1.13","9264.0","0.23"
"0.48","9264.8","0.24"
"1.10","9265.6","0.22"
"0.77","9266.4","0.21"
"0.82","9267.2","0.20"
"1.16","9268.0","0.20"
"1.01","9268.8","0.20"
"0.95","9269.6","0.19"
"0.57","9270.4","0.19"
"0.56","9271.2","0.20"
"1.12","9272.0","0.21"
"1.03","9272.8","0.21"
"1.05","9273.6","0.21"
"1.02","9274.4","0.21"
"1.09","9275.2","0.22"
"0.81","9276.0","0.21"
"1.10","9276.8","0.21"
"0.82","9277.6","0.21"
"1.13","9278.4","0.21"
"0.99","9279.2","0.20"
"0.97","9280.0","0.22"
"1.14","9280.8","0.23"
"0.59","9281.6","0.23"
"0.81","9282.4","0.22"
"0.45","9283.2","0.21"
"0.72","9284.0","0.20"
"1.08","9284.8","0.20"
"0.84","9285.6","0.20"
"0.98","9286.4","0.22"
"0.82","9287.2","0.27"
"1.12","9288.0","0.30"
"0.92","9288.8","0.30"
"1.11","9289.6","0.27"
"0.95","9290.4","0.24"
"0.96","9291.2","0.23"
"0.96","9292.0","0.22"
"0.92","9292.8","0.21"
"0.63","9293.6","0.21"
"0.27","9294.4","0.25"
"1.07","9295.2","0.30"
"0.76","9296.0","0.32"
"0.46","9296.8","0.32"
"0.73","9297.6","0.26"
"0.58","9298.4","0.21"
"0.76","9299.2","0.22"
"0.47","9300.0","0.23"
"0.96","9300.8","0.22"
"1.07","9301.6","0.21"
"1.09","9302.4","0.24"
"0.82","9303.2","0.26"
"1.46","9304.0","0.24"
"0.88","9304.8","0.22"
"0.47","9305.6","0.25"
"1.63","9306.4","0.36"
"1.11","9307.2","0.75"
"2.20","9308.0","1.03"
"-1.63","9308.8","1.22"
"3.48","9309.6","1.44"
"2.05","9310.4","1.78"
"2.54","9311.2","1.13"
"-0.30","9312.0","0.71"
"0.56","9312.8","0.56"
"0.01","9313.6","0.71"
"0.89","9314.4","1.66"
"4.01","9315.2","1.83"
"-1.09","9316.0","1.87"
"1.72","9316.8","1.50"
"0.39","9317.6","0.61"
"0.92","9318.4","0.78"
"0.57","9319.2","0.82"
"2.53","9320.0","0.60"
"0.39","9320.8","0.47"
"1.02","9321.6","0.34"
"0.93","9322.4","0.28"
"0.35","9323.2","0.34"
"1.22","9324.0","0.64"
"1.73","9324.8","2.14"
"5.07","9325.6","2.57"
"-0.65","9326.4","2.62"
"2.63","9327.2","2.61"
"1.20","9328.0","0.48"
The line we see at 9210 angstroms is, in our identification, [N II] 6583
